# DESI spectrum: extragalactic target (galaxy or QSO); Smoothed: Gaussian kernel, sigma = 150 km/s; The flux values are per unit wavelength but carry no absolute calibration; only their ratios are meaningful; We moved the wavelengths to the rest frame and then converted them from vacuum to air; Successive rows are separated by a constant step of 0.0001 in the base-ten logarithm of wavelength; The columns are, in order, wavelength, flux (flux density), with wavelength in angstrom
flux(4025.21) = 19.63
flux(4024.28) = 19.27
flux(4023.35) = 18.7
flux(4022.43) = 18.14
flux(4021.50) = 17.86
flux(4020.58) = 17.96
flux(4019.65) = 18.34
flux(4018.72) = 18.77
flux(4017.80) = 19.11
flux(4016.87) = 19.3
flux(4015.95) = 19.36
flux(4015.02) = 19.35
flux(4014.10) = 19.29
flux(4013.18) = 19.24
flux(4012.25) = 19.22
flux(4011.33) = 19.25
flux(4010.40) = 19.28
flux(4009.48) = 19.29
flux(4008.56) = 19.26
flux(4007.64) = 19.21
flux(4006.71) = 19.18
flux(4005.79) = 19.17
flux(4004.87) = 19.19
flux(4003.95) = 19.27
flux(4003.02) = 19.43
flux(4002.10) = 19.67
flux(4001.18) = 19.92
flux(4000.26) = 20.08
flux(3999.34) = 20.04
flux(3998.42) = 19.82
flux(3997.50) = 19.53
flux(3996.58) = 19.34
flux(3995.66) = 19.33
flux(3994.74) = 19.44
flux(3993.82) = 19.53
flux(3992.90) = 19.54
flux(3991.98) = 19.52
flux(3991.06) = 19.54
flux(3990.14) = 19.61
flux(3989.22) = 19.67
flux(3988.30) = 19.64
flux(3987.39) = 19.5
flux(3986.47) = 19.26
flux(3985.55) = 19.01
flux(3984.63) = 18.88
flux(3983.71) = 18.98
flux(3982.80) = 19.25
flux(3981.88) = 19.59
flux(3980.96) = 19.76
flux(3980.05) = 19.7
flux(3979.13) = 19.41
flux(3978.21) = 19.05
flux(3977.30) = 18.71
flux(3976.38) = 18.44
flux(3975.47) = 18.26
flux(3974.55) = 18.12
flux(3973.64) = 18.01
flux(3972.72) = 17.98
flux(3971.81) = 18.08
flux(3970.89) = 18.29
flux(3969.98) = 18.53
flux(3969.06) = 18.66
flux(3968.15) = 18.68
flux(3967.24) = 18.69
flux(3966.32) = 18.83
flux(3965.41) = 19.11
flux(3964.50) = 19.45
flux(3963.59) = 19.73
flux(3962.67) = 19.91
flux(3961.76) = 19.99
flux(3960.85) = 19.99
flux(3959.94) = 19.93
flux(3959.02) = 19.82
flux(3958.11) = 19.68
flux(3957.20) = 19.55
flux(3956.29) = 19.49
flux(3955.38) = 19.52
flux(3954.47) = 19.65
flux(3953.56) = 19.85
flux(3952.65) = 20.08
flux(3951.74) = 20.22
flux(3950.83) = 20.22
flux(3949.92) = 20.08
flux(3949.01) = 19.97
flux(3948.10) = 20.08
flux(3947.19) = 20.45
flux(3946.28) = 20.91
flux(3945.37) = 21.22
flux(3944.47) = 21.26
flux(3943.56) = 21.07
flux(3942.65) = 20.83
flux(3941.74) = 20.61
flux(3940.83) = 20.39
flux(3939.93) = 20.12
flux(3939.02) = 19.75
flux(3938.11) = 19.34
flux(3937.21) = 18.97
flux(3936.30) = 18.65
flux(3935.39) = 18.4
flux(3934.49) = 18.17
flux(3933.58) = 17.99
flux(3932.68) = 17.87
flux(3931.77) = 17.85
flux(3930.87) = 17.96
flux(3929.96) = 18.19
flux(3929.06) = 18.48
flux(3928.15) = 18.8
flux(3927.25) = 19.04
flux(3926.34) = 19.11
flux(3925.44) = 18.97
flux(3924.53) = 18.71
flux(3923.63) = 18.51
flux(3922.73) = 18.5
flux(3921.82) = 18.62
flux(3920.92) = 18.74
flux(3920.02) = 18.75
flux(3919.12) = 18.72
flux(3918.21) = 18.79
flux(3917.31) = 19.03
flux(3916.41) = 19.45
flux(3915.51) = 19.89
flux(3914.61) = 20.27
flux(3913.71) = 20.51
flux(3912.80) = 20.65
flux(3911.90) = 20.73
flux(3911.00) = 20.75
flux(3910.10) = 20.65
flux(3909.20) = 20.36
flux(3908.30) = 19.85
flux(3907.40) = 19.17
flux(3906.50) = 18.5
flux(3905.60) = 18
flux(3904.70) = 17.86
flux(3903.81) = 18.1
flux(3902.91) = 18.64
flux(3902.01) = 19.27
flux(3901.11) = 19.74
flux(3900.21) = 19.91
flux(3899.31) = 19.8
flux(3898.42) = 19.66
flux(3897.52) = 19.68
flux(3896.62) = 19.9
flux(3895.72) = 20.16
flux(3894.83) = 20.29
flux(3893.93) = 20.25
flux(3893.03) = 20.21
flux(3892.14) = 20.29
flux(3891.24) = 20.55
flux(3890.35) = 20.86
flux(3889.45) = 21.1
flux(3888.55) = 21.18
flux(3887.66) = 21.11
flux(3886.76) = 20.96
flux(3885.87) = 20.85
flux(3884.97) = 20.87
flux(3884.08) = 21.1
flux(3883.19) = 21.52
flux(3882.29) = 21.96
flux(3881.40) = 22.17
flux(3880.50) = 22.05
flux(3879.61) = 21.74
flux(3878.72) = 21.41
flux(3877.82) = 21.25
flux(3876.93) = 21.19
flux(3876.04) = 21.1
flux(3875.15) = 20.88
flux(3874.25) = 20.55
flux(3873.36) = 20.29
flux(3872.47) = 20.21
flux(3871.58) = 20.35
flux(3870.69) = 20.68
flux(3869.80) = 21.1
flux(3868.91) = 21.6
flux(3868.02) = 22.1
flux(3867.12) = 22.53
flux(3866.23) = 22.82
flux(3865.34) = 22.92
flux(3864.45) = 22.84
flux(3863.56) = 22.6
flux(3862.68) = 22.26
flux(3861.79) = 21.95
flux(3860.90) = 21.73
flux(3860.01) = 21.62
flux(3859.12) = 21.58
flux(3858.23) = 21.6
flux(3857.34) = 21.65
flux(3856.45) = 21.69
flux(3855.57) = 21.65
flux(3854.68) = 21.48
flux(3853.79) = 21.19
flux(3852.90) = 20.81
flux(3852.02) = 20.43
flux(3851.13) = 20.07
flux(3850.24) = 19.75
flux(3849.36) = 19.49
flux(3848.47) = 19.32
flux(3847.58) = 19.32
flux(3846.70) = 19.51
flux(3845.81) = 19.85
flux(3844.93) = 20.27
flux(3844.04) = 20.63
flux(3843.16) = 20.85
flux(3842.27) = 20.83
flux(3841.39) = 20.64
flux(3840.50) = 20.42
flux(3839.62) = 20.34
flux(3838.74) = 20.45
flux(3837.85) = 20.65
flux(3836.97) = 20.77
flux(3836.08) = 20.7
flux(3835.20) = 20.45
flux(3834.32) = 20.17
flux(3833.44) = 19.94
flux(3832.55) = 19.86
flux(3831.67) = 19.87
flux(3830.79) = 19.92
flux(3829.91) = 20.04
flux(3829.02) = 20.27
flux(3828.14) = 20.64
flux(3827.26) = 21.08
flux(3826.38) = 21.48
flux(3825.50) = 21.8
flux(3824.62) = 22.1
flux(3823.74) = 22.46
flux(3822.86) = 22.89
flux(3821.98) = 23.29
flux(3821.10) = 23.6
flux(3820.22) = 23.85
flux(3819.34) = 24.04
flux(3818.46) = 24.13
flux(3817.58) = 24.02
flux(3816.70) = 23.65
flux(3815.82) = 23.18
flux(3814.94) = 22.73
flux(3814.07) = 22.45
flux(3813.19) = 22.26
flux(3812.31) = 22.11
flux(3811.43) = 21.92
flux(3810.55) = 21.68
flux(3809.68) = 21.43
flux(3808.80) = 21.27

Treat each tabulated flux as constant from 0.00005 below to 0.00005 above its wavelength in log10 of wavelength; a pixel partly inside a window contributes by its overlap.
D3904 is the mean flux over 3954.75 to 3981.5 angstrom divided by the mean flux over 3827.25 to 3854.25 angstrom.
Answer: 0.9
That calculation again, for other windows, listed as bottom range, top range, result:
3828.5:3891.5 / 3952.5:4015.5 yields 0.92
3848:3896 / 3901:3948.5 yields 0.91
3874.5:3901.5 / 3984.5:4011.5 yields 0.94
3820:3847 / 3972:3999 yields 0.92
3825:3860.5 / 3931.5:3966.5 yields 0.96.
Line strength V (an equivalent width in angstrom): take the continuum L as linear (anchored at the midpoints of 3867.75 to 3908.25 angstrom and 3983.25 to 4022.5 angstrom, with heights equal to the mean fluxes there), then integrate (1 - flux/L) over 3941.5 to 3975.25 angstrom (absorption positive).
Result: 0.2 angstrom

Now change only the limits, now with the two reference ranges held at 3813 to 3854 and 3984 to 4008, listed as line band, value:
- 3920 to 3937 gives 1.4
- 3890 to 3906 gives 0.7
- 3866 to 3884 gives -0.5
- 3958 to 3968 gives 0.1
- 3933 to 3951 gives 0.1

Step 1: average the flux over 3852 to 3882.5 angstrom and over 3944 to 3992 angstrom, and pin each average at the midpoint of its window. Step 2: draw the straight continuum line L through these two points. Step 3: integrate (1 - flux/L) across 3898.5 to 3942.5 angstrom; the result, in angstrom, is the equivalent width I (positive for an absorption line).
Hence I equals 2.73 angstrom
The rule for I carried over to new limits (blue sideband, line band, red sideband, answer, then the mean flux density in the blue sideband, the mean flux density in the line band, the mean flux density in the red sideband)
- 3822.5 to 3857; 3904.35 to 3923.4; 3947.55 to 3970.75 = 0.53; 20.6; 19.4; 19.6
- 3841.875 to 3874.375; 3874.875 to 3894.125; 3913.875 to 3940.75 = -0.84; 21.1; 21.1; 18.9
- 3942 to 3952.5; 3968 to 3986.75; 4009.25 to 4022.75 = 0.98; 20.6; 18.8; 18.9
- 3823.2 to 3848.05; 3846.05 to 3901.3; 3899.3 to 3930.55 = -3.00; 20.6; 21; 19.2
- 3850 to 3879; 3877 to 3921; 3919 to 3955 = 0.61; 21.4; 20.2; 19.4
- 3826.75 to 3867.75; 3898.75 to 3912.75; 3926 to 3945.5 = 0.24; 20.9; 19.5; 19.2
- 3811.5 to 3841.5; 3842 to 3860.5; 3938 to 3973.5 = 0.56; 21.7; 20.6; 19.7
